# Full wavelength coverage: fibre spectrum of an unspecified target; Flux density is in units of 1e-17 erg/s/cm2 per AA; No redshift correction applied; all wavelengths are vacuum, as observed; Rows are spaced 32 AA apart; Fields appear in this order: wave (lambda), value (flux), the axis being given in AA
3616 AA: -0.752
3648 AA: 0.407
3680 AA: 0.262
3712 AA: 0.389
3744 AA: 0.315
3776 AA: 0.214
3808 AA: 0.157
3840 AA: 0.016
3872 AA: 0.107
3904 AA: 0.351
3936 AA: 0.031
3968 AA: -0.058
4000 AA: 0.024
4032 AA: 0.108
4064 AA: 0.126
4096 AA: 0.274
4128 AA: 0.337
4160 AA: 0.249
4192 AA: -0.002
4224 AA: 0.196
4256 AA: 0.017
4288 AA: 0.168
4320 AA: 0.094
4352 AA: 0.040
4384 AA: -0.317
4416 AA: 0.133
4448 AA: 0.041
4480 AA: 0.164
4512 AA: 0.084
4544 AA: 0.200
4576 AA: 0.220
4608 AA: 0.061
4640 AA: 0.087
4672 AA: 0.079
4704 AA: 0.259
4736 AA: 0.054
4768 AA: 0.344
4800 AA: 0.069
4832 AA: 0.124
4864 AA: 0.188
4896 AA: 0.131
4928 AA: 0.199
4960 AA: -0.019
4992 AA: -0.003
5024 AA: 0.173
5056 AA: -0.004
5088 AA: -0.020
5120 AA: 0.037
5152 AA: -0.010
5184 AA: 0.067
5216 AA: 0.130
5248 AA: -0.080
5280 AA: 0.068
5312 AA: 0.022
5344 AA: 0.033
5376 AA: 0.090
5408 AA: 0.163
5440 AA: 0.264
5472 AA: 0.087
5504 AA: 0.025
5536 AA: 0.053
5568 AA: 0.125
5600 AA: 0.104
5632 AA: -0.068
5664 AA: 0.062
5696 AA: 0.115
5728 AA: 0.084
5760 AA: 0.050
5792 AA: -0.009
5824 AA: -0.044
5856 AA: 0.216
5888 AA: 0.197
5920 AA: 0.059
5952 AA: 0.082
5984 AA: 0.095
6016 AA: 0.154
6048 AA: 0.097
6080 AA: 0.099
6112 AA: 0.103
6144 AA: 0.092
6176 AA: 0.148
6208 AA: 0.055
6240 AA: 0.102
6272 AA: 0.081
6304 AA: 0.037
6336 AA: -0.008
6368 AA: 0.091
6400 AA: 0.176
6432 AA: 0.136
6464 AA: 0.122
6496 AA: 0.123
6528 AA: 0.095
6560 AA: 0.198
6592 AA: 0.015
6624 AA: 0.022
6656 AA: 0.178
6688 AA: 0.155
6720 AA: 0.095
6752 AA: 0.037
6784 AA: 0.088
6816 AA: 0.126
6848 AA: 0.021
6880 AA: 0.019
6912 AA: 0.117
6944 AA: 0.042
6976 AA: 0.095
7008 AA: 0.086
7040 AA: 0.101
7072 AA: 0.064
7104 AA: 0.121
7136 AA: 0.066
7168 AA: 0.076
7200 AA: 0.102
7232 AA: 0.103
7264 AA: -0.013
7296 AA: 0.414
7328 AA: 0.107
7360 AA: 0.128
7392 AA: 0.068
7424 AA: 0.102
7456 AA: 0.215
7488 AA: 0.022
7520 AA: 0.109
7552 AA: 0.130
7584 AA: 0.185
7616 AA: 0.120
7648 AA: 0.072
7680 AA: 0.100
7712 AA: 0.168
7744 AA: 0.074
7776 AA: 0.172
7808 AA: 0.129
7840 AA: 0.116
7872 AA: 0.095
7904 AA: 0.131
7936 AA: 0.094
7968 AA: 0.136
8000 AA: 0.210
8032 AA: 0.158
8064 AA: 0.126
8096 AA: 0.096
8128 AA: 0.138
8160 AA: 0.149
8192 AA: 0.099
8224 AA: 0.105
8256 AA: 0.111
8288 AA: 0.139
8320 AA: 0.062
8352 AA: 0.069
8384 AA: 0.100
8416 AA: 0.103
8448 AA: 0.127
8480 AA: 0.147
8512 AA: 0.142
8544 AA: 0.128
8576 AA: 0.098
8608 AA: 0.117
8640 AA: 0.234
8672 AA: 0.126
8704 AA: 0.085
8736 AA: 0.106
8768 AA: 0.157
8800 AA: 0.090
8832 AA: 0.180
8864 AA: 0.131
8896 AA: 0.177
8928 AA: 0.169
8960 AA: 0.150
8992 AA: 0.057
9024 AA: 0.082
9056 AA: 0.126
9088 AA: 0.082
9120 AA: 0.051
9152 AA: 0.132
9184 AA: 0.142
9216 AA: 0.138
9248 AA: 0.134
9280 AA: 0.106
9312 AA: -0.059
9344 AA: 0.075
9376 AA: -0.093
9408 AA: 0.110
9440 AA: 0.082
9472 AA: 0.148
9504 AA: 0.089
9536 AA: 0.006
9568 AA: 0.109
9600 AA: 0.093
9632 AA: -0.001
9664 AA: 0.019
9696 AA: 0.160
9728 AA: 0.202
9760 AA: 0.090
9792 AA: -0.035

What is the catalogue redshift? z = 0.959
